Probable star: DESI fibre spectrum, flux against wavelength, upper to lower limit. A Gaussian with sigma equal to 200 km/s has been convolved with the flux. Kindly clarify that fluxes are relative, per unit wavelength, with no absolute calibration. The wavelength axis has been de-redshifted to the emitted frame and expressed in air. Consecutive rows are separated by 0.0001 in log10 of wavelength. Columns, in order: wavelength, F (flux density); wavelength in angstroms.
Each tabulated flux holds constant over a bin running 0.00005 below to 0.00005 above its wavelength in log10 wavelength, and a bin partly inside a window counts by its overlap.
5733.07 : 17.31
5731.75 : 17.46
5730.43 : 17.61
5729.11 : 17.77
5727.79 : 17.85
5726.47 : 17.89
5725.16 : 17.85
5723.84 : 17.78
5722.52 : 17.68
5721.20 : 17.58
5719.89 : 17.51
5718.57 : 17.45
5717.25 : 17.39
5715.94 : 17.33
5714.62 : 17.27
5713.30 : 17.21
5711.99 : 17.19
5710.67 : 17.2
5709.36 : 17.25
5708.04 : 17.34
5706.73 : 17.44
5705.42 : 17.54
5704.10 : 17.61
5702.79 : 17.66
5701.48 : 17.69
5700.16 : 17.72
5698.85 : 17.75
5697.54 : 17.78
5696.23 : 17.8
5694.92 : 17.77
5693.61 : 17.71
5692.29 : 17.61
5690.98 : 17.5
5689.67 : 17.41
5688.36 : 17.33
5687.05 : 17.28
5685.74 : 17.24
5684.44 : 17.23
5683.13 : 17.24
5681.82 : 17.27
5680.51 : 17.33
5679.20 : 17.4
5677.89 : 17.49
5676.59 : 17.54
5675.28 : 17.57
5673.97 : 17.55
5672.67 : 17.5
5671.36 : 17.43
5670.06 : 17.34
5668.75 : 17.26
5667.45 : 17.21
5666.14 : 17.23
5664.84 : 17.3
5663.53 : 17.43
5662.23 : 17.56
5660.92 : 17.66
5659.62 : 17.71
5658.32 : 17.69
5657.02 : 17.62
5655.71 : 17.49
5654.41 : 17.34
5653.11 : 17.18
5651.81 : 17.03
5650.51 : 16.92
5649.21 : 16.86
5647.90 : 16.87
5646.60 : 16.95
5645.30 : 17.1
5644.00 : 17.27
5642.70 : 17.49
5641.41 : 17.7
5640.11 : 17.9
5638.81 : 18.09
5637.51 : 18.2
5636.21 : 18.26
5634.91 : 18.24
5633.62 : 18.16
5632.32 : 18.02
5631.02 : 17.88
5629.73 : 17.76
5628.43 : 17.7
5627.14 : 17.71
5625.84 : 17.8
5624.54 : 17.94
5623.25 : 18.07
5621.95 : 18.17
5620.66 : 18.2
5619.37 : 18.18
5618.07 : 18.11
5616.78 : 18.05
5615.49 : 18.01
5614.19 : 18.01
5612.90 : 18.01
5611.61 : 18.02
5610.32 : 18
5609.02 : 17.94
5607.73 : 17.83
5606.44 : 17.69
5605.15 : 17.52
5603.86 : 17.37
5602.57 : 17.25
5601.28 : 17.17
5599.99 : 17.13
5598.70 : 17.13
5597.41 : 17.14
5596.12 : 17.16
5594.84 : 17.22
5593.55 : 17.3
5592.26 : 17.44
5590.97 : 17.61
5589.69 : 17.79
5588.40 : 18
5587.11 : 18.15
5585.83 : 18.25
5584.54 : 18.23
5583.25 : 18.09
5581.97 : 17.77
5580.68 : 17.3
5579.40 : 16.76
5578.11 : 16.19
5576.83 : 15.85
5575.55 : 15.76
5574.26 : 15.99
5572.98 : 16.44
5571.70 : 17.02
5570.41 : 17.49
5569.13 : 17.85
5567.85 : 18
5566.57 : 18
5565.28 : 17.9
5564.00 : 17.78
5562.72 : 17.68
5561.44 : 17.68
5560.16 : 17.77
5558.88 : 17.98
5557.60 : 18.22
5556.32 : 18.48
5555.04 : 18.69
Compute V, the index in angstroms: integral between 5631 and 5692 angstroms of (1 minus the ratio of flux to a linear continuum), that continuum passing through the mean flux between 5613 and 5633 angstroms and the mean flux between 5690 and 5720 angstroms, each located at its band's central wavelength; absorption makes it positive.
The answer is 1.0 angstroms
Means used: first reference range 18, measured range 17.5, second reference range 17.5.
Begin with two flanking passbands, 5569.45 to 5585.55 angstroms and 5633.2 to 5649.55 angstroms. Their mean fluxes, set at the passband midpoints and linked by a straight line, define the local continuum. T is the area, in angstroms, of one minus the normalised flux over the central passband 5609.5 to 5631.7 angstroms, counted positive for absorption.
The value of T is -0.73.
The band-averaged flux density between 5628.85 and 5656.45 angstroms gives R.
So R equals 17.6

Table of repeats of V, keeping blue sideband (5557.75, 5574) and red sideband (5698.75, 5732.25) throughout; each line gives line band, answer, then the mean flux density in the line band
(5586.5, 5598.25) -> 0.0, 17.5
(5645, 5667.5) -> 0.4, 17.3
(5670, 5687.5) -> 0.2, 17.4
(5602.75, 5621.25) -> -0.3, 17.9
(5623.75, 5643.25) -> -0.4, 17.9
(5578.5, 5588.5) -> -0.1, 17.8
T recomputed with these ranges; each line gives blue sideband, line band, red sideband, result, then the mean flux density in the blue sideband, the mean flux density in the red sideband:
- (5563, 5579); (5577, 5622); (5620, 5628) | -0.2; 17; 18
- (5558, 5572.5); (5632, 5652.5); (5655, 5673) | 0.0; 17.7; 17.5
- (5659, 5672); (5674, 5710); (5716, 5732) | 0.0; 17.4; 17.7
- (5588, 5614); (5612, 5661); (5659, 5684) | -0.7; 17.5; 17.4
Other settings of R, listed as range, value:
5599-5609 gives 17.4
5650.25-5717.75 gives 17.4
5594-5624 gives 17.7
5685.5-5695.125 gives 17.5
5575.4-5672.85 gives 17.6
